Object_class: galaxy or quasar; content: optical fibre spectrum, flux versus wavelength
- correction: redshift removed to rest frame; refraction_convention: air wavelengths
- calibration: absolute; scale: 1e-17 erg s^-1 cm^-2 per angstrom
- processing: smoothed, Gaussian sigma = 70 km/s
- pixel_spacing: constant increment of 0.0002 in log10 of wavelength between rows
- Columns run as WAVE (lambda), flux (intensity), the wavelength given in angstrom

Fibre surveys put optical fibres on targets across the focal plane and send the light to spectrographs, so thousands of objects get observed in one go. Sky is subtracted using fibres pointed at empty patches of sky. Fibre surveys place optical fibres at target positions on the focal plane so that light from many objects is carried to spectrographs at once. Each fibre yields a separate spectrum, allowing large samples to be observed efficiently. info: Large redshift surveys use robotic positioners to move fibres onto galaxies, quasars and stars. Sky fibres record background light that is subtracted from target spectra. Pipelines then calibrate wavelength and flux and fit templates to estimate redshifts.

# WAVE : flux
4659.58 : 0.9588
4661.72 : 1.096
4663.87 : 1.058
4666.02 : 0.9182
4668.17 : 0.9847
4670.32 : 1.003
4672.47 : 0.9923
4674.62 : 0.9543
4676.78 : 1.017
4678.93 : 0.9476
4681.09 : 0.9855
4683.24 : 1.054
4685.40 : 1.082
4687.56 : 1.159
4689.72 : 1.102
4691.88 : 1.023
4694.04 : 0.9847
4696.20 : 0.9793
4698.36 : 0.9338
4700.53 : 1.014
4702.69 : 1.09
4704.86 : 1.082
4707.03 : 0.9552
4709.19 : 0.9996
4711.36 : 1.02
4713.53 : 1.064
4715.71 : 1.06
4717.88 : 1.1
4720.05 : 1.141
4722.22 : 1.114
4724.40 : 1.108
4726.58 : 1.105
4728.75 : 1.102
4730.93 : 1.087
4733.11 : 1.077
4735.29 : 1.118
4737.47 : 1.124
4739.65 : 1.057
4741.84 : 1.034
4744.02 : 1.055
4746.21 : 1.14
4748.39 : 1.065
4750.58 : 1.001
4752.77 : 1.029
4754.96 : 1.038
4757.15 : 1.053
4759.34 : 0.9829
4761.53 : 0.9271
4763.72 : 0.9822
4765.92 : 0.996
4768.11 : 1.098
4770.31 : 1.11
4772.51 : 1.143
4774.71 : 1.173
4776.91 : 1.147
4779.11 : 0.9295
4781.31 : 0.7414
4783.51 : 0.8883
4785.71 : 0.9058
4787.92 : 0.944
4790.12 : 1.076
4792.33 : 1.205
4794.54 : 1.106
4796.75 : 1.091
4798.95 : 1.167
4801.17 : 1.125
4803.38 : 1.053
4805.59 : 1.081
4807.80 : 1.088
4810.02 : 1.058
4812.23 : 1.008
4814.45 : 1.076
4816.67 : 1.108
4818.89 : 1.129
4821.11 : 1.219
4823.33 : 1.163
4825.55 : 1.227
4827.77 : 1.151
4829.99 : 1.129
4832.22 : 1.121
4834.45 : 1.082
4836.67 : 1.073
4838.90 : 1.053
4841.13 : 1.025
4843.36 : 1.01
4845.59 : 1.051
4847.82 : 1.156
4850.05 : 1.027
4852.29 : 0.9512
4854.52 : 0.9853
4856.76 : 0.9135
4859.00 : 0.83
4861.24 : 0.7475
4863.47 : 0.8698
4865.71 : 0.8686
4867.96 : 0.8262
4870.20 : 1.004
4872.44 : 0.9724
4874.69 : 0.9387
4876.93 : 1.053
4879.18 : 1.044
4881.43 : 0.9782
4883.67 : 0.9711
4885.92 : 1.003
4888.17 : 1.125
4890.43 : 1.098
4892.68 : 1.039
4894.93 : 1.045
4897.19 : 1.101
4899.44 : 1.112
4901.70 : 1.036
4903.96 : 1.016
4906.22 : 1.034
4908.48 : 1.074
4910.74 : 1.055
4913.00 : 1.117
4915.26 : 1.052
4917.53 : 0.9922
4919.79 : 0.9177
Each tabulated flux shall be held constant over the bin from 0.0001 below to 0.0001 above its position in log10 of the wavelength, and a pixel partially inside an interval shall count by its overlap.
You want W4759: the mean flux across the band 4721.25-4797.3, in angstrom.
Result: 1.05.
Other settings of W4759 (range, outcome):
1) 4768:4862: 1.06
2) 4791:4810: 1.11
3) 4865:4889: 0.981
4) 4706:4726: 1.06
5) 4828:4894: 1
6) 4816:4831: 1.16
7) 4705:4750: 1.08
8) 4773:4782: 1.02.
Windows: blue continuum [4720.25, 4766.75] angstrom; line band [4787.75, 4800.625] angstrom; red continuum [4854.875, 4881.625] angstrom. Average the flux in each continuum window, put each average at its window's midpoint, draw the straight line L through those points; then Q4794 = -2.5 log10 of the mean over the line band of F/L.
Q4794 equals -0.11 mag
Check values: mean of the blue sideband 1.06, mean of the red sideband 0.92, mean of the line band 1.11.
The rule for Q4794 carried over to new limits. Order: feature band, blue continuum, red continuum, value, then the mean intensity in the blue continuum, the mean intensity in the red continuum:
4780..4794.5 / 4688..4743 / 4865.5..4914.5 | 0.08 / 1.06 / 1.03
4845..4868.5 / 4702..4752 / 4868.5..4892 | 0.11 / 1.07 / 1.01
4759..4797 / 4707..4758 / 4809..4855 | 0.06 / 1.07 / 1.09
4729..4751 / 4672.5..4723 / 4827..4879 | -0.06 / 1.04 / 0.993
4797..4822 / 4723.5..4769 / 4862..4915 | -0.06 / 1.06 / 1.02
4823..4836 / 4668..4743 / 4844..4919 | -0.13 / 1.05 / 1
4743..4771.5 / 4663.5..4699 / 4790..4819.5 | 0.03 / 1.01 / 1.1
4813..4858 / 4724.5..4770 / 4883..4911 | -0.03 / 1.06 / 1.06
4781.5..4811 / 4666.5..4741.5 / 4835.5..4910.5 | -0.03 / 1.05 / 1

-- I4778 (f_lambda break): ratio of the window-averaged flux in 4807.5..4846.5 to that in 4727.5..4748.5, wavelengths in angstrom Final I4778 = 1.0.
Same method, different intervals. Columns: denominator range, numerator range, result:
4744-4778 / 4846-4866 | 0.88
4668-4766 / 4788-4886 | 1.00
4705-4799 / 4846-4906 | 0.94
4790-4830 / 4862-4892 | 0.87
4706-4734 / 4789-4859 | 1.01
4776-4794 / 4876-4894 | 1.06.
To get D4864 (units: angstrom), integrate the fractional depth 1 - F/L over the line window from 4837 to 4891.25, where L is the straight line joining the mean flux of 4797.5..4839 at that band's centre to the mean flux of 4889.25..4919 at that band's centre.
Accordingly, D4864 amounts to 5.2 angstrom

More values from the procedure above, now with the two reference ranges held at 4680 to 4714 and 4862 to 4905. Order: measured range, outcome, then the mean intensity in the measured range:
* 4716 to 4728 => -0.9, 1.11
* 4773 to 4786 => 0.6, 0.976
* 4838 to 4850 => -0.6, 1.06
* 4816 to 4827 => -1.7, 1.17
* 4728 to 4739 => -0.8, 1.1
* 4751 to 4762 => 0.1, 1.01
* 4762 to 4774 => -0.5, 1.06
